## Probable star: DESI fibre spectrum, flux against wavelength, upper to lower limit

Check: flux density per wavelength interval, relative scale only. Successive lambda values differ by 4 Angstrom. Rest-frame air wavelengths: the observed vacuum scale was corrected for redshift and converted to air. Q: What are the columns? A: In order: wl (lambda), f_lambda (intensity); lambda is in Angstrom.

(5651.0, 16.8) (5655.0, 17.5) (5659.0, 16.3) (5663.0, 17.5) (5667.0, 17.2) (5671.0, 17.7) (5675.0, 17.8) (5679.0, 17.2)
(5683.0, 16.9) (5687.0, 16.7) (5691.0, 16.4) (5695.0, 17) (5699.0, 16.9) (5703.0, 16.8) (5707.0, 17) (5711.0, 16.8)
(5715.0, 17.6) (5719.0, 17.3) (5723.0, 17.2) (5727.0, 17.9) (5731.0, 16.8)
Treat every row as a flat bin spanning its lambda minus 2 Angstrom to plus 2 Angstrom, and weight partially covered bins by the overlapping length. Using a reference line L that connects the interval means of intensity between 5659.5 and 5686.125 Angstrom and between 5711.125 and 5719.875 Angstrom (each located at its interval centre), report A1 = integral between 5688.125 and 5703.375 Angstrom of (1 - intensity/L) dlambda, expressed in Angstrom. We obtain 0.5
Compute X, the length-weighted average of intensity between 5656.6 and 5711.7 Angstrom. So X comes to 17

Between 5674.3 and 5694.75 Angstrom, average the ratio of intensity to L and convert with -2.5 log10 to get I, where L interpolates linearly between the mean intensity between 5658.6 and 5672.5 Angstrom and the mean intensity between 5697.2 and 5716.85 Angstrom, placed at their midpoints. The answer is 0.013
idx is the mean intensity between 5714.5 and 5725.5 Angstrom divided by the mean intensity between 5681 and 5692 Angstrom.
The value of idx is 1.04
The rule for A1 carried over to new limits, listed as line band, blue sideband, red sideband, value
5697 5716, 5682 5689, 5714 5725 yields 0.16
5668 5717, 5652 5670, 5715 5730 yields 0.63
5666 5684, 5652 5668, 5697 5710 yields -0.39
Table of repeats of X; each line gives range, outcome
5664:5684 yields 17.4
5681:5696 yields 16.7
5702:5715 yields 17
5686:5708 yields 16.8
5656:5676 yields 17.3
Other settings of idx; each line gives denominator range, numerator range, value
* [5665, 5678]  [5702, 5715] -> 0.97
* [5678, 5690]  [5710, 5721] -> 1.02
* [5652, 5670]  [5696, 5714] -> 0.99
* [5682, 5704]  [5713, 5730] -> 1.04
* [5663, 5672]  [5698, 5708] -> 0.97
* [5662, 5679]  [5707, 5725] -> 0.98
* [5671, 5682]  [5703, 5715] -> 0.97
